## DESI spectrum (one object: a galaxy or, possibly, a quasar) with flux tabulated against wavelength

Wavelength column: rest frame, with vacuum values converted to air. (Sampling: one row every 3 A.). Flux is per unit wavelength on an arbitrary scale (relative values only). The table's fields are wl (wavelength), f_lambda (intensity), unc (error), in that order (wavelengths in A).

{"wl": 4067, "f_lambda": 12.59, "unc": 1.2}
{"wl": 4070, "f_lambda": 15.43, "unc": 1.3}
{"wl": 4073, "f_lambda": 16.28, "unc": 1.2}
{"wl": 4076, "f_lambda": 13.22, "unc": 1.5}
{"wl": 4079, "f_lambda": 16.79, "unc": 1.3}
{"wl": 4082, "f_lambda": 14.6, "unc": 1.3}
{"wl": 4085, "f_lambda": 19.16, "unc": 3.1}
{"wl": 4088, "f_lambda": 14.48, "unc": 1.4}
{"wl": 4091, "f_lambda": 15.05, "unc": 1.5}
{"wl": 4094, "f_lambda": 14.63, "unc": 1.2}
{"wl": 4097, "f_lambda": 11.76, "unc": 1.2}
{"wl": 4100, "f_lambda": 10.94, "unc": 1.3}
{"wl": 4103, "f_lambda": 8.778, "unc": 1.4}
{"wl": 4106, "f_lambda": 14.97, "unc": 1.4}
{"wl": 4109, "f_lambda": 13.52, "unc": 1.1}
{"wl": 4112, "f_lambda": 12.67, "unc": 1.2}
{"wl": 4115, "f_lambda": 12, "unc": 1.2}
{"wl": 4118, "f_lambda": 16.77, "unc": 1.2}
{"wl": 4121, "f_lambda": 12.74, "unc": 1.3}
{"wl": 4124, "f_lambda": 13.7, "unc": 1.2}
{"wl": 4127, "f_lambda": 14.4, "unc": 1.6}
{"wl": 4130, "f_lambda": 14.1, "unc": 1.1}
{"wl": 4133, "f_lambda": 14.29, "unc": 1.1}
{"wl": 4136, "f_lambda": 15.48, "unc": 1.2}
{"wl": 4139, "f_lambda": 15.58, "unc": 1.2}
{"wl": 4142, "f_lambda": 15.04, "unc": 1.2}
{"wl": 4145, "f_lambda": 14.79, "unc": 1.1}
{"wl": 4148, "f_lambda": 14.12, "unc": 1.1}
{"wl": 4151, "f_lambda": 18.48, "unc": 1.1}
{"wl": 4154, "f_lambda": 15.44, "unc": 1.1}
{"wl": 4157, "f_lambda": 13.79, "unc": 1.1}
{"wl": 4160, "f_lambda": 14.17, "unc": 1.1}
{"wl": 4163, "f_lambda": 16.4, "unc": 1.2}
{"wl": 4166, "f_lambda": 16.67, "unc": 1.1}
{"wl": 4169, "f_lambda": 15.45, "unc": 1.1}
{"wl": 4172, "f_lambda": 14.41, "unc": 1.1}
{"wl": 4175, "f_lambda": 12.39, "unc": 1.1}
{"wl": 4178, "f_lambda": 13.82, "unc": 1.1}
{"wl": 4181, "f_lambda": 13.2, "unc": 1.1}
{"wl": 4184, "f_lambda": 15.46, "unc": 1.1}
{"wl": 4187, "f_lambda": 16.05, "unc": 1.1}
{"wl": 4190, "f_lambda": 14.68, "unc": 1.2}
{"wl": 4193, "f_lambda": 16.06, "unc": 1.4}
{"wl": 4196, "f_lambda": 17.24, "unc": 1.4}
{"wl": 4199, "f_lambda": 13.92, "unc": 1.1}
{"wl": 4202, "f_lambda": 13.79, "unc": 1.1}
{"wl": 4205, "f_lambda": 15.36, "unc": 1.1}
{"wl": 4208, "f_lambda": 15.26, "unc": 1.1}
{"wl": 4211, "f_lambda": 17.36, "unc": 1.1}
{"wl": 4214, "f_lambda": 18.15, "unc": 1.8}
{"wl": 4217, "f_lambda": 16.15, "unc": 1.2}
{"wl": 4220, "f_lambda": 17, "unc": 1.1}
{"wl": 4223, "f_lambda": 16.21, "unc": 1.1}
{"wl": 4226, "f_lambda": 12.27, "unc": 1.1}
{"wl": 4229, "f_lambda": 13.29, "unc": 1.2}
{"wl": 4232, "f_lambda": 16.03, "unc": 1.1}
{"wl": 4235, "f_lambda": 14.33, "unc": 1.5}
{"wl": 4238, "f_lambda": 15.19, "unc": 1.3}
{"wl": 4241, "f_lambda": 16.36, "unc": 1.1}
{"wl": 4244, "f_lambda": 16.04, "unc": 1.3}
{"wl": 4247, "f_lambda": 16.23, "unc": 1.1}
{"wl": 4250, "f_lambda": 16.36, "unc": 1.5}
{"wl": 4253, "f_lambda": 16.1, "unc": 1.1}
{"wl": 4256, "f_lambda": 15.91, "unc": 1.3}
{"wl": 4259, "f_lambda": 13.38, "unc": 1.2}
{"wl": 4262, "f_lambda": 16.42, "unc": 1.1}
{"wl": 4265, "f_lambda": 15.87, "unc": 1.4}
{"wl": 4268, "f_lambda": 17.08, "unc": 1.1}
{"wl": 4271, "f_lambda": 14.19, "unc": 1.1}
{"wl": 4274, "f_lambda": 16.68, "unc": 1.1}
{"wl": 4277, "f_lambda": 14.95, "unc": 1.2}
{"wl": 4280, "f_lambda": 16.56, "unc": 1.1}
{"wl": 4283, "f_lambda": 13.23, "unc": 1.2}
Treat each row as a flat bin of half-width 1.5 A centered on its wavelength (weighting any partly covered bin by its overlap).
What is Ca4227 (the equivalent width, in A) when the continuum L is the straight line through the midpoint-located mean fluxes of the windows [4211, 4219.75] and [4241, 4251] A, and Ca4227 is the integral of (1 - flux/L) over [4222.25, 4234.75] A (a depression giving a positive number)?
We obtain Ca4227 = 1.8 A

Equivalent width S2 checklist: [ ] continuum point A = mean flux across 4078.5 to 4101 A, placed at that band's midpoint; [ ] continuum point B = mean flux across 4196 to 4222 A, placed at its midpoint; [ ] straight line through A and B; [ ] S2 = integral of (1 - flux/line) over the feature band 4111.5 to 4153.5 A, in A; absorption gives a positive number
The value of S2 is 1.35 A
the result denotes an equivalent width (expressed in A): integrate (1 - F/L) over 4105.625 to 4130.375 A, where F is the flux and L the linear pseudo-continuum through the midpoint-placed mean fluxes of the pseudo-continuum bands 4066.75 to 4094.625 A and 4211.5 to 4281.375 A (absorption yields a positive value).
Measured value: 2.6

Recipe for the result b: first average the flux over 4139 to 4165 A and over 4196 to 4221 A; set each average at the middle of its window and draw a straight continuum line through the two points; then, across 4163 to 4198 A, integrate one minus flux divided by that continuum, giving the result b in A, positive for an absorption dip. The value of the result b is 1.2 A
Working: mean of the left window 15.3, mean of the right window 15.9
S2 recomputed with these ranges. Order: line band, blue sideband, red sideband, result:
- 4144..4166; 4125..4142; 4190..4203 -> -0.72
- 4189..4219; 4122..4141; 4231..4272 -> -1.16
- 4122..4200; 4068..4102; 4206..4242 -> 1.11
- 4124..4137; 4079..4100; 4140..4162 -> 0.52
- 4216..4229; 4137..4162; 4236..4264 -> 0.39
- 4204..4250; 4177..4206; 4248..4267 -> -1.00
